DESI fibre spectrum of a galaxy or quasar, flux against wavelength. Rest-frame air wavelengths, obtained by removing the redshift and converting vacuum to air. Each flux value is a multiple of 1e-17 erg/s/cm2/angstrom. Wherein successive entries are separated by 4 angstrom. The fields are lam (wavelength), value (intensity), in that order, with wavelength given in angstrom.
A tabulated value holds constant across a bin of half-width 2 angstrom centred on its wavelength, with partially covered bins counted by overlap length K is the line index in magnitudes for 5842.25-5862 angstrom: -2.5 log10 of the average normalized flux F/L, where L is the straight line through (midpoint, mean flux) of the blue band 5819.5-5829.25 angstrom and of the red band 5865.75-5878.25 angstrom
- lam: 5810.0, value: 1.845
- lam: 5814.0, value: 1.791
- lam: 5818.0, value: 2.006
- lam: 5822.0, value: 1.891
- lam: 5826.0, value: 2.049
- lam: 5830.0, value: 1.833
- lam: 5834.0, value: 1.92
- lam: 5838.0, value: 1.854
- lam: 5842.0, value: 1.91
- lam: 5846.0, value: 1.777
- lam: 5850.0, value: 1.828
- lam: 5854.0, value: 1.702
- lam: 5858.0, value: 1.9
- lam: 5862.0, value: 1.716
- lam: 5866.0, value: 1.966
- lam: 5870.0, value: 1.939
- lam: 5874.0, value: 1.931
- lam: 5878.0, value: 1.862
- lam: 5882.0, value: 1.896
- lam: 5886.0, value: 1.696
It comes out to 0.08 mag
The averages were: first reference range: 1.95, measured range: 1.8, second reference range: 1.93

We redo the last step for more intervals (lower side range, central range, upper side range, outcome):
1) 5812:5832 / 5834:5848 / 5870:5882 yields 0.03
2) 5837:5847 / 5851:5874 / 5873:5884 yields 0.01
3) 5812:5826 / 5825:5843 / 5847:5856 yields -0.03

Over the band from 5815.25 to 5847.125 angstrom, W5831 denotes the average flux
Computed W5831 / 1.91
